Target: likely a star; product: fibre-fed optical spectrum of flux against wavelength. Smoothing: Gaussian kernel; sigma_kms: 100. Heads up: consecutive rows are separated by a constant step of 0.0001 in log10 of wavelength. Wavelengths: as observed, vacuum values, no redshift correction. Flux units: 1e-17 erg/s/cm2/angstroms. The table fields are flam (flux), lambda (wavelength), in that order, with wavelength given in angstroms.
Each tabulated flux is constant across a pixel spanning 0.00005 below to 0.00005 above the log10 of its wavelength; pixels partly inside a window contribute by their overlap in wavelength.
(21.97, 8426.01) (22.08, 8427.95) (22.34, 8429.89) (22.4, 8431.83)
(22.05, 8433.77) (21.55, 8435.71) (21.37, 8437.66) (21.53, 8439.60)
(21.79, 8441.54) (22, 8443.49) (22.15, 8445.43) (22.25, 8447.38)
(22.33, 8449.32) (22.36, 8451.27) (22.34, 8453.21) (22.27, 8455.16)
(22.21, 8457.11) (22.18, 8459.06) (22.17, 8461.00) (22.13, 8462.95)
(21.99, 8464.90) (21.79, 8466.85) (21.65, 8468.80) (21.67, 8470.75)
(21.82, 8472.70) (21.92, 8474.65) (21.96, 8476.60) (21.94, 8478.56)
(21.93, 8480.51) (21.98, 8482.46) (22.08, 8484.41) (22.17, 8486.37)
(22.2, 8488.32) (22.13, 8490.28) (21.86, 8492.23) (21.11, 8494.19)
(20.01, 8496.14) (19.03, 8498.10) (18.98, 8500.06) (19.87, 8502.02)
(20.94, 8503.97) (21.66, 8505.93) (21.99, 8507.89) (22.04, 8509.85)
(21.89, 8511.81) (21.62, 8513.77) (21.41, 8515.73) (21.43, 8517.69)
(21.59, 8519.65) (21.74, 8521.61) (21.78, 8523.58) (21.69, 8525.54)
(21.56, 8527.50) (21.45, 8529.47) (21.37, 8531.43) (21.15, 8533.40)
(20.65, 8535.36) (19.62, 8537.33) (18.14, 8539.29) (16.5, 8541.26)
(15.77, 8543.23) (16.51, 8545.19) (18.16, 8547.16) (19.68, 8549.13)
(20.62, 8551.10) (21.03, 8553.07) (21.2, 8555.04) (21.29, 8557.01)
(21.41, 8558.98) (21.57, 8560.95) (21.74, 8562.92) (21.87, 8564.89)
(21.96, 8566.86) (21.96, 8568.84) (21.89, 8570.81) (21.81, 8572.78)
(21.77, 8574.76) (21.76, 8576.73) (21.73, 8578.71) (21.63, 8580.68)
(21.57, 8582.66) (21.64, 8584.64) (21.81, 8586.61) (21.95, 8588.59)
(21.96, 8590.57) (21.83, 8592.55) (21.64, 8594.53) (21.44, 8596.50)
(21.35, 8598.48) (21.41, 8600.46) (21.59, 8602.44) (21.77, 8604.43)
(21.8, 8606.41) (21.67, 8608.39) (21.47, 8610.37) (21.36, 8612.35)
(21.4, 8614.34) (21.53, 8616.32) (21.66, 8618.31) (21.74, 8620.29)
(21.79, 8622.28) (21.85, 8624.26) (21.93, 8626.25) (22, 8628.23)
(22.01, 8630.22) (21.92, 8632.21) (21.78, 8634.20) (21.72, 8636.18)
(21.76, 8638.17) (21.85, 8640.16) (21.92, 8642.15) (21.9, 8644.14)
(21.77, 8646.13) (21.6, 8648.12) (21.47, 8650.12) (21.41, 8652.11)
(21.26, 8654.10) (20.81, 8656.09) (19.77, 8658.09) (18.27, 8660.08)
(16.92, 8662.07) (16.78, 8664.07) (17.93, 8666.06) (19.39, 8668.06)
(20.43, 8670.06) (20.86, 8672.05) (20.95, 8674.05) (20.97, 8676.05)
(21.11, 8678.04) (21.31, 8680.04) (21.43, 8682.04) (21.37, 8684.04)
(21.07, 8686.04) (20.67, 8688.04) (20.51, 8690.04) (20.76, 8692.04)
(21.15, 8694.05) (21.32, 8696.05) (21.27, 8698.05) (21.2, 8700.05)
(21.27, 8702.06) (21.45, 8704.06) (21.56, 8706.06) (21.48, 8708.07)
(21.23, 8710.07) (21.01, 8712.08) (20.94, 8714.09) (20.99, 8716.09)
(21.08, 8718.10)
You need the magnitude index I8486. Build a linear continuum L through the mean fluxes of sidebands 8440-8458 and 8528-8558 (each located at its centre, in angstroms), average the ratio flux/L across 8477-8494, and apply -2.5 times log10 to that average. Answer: -0.04 mag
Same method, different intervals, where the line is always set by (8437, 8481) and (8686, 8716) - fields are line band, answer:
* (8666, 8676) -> 0.055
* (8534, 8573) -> 0.078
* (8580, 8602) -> -0.007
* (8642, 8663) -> 0.036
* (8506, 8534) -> 0.008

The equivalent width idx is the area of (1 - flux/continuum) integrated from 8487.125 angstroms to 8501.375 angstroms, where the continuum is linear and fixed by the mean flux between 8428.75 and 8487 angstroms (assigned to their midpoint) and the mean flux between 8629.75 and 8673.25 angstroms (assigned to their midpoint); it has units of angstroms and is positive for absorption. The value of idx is 0.65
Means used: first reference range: 22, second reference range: 20.6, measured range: 20.8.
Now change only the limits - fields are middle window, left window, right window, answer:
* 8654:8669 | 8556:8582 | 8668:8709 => 1.7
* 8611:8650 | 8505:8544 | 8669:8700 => -1.5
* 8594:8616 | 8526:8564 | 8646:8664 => -1.6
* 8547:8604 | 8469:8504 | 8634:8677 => -1.6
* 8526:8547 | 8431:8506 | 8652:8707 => 2.0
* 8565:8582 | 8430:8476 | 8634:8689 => -0.5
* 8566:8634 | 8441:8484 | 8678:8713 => -0.6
